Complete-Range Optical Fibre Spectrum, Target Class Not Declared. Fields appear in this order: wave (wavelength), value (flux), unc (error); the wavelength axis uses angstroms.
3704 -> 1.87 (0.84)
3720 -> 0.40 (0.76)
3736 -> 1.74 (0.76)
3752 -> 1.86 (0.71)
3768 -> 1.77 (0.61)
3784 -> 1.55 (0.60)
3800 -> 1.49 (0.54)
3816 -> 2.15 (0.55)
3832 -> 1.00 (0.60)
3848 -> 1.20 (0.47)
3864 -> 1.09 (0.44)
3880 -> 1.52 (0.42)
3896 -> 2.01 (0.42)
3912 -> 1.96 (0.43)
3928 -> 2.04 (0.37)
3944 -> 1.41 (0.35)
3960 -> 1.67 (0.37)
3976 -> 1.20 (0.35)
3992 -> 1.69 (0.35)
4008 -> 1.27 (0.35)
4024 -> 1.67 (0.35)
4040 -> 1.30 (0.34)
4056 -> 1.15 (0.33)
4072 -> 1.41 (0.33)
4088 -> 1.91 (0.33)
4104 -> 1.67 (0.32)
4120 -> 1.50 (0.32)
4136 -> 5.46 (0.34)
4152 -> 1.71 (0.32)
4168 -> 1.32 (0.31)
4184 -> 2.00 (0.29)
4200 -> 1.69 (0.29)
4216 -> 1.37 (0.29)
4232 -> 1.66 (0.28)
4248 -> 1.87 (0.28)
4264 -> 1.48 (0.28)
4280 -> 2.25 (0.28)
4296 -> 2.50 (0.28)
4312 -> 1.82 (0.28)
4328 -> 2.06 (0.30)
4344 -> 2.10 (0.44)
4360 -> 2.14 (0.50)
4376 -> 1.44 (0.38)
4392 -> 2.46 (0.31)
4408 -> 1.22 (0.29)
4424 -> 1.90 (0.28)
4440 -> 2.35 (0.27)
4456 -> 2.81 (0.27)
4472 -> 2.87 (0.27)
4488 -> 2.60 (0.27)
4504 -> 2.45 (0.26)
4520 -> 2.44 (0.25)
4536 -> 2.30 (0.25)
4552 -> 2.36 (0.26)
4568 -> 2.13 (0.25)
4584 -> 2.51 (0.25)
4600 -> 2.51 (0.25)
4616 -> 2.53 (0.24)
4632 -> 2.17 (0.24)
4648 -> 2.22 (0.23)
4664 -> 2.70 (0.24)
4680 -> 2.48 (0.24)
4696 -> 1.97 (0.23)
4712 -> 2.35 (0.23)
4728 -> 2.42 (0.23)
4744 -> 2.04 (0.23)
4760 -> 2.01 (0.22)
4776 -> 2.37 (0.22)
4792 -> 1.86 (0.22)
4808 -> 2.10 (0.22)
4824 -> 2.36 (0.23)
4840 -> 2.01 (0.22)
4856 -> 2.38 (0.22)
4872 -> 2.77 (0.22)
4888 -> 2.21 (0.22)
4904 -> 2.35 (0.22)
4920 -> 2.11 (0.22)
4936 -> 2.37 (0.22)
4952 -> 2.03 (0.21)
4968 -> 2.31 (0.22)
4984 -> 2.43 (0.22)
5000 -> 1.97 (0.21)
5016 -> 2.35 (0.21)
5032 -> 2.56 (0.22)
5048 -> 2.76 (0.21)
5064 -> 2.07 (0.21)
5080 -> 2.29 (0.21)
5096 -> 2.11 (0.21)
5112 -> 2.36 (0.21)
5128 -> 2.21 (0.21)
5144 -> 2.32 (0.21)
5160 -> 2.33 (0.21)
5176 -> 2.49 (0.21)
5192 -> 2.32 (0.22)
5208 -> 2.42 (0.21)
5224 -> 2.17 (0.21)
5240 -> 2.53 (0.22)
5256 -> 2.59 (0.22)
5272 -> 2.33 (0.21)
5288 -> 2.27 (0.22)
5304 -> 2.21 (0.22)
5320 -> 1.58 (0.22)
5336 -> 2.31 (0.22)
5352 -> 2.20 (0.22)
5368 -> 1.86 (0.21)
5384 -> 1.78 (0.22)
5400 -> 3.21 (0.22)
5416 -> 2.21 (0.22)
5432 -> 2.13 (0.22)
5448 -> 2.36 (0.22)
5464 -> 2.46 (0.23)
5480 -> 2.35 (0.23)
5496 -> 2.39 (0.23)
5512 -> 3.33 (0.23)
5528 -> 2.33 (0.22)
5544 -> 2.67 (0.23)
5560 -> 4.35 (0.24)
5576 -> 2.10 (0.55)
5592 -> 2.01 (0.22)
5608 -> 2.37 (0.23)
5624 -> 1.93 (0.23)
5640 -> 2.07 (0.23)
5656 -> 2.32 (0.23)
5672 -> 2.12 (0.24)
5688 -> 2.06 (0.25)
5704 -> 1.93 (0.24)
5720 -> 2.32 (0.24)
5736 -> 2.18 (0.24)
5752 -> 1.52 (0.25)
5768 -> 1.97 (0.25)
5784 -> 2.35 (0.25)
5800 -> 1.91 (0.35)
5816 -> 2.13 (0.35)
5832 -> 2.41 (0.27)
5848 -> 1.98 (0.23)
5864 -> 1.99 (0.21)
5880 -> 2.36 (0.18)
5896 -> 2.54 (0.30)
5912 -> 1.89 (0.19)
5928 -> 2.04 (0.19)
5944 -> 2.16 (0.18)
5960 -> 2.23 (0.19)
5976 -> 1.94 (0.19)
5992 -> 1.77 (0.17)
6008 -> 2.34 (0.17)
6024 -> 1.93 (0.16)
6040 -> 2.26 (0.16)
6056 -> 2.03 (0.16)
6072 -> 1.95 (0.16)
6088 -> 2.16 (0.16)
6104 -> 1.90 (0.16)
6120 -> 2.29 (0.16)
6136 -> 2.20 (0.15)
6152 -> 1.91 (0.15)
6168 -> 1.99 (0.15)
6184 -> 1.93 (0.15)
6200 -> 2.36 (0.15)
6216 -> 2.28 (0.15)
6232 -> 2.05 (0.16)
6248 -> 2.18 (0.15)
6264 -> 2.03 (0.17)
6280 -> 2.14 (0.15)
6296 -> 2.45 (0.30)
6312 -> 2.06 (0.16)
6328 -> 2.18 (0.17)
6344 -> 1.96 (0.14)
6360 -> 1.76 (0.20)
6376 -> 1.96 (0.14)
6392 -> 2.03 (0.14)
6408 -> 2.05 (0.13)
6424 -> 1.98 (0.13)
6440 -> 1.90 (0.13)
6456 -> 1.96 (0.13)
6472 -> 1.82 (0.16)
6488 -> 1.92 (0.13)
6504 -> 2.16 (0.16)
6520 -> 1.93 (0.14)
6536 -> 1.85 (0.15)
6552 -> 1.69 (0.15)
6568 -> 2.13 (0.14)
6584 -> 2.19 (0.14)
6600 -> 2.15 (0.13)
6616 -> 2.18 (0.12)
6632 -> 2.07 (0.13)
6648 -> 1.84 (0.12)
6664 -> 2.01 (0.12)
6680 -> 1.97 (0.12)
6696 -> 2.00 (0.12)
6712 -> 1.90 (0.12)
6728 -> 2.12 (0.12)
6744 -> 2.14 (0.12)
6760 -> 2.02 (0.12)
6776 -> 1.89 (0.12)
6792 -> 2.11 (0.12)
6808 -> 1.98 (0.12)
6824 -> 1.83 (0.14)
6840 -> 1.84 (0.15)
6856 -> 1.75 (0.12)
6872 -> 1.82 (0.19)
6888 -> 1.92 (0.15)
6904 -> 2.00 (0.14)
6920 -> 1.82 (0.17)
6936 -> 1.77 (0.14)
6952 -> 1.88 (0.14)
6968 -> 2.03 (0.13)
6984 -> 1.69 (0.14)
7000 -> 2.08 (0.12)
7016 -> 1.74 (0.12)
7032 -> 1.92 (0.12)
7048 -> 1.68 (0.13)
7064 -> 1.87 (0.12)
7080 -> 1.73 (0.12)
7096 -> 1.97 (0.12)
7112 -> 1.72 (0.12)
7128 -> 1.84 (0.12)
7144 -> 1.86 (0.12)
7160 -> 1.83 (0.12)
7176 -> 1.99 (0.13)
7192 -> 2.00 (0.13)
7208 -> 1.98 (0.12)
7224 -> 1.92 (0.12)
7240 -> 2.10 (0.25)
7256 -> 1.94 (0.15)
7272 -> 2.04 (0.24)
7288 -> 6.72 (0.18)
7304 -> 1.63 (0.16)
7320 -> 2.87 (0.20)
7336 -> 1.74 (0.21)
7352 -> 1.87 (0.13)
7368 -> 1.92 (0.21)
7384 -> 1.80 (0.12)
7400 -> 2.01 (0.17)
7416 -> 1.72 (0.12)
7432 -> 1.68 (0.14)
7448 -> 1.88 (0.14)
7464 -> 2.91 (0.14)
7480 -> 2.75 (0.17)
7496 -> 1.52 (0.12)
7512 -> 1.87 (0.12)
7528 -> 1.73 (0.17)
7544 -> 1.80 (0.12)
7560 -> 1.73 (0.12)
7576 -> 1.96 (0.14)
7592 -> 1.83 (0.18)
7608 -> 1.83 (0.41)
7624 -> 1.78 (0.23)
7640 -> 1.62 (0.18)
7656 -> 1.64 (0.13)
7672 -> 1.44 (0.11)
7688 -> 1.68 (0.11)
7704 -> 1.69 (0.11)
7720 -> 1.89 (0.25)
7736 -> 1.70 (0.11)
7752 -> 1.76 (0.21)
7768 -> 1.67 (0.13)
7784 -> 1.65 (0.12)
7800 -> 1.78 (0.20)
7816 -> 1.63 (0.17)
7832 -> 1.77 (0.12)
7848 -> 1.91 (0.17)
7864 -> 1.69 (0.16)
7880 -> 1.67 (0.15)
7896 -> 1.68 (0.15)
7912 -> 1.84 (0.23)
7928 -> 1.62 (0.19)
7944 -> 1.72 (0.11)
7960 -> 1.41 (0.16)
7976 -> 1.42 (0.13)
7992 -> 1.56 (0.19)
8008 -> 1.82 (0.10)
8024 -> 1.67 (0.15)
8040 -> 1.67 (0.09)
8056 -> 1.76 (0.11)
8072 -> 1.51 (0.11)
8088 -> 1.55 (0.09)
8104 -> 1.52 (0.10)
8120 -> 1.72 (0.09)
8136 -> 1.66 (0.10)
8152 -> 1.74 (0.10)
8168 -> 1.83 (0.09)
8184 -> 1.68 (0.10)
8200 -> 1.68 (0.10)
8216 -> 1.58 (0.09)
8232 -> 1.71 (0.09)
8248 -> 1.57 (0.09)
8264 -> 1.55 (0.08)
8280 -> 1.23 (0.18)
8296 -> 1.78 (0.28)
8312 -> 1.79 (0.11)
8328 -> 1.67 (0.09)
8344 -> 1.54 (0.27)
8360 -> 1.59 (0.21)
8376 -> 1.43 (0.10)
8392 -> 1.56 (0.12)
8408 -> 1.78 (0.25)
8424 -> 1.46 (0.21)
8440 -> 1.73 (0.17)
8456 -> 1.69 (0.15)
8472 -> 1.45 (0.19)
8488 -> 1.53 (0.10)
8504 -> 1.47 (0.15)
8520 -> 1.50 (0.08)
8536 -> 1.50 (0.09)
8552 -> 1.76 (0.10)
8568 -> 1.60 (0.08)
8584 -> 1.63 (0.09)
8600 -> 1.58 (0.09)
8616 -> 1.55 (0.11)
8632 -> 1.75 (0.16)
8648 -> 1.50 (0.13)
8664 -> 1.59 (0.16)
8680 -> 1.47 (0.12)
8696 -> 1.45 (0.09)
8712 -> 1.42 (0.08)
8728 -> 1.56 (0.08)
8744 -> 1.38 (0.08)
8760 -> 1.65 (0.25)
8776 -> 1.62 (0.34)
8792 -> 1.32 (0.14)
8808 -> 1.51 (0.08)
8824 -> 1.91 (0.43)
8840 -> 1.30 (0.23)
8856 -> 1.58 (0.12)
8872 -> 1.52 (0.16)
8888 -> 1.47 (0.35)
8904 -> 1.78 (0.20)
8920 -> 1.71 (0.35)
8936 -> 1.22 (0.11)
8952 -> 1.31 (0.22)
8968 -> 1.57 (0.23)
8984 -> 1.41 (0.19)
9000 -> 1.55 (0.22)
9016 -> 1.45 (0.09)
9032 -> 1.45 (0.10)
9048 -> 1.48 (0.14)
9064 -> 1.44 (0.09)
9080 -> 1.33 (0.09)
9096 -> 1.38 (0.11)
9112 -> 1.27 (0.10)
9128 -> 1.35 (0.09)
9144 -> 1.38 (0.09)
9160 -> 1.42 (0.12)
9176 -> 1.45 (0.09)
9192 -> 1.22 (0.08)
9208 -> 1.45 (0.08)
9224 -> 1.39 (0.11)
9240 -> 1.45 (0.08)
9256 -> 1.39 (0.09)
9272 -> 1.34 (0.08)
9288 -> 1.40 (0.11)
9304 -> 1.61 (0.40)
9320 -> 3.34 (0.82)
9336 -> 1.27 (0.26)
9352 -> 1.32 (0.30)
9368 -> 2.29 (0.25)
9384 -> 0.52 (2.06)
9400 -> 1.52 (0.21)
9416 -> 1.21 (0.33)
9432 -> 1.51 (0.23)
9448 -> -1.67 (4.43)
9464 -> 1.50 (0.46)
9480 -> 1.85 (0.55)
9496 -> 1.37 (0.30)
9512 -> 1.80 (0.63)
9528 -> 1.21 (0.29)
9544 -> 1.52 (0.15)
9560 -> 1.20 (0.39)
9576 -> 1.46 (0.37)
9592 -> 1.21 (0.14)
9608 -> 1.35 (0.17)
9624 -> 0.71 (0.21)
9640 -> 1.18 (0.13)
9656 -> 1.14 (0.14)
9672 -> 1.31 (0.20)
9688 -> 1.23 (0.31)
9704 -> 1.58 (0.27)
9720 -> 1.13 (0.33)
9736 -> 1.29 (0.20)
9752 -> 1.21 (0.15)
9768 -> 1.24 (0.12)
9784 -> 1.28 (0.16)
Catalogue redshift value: 0.111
